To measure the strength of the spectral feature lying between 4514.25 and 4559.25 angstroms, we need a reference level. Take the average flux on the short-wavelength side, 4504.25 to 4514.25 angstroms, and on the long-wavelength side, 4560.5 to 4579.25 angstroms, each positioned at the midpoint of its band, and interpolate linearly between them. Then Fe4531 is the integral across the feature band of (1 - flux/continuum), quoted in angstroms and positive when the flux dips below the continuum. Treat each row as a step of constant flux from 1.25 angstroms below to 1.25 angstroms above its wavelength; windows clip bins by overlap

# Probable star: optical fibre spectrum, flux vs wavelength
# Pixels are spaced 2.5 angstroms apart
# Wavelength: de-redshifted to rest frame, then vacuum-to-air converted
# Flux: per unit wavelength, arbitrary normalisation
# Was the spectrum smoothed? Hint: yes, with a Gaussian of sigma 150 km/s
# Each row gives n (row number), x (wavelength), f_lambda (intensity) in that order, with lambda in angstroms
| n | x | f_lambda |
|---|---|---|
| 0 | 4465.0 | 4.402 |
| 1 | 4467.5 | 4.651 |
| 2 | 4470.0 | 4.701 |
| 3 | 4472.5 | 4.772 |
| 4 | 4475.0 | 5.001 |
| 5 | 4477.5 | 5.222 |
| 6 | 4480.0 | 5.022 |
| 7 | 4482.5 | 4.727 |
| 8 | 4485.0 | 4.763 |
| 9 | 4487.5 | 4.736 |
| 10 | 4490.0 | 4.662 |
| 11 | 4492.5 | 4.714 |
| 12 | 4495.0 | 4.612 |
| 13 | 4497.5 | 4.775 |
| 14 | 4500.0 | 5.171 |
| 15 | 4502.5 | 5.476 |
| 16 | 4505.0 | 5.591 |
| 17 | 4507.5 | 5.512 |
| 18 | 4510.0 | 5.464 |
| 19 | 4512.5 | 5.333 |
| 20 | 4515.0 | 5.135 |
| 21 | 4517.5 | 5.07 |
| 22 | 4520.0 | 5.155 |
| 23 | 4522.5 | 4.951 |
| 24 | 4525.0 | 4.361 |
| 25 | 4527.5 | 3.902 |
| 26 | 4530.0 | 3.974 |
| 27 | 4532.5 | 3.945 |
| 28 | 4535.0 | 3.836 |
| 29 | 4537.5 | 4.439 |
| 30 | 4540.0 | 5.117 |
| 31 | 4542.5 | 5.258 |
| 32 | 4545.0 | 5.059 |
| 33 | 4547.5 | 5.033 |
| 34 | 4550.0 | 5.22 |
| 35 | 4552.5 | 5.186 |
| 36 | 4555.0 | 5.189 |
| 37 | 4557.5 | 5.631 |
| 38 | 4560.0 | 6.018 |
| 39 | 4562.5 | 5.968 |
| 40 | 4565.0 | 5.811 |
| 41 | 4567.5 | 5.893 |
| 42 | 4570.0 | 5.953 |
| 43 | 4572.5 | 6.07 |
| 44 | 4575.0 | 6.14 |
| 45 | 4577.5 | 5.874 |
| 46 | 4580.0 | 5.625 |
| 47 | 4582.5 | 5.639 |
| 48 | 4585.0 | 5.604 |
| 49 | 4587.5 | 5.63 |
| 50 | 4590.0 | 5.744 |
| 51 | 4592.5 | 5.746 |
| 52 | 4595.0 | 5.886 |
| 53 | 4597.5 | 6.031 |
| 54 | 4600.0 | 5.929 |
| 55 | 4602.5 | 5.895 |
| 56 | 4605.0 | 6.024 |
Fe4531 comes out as 6.9 angstroms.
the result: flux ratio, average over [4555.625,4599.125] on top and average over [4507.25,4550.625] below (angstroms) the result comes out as 1.22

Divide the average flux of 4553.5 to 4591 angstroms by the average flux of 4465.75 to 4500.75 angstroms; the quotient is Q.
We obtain 1.2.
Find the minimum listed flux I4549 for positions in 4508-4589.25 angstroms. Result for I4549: 3.836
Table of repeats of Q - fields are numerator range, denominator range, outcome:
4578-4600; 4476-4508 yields 1.15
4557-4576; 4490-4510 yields 1.16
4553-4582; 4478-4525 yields 1.15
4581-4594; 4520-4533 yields 1.31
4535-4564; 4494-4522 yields 1.00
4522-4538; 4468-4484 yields 0.85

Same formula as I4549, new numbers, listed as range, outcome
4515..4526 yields 4.361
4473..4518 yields 4.612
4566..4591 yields 5.604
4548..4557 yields 5.186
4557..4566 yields 5.631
